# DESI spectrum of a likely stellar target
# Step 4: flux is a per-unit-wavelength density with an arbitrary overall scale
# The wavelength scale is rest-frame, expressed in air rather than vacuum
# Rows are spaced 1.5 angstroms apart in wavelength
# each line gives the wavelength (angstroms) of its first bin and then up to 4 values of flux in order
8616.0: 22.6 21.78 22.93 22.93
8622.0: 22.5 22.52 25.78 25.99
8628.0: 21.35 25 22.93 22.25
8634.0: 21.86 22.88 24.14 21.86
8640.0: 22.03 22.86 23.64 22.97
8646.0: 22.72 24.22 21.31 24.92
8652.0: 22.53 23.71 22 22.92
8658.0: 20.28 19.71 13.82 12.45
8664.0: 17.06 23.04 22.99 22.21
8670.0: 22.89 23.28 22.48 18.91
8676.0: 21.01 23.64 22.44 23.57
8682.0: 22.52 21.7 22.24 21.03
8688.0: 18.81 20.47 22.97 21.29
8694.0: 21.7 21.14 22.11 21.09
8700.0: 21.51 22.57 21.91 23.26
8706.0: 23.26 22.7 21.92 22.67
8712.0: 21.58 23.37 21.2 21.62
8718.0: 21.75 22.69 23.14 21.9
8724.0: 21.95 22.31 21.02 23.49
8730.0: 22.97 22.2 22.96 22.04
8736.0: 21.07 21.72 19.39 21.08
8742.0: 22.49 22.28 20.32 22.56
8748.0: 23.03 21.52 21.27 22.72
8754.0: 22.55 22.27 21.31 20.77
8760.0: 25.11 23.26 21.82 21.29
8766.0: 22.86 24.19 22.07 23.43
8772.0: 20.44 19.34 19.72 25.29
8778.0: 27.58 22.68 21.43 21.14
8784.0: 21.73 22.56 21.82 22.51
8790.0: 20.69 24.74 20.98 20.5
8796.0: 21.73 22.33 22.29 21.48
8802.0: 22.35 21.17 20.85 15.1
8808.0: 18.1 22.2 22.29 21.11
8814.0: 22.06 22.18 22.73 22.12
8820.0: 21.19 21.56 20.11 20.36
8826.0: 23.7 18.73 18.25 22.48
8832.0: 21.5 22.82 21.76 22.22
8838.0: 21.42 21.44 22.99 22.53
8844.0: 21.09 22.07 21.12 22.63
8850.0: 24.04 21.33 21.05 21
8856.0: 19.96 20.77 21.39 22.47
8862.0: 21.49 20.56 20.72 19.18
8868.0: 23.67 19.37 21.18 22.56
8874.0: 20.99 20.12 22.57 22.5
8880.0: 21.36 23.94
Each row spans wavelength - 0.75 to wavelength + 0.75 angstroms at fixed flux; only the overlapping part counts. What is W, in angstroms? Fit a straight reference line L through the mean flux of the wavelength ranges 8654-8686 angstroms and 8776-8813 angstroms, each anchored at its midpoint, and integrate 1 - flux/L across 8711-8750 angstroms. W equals -1.1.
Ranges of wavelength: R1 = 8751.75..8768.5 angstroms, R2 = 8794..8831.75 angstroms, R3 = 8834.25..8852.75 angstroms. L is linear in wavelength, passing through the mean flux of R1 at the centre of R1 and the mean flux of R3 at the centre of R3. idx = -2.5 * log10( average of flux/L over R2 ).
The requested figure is 0.06 mag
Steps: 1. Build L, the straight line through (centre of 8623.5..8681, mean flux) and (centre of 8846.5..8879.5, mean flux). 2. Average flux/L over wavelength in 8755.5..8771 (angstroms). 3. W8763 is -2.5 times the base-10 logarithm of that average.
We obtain -0.04 mag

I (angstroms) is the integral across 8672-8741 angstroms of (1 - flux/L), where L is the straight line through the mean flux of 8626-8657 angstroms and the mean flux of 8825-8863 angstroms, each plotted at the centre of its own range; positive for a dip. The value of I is 2.0 angstroms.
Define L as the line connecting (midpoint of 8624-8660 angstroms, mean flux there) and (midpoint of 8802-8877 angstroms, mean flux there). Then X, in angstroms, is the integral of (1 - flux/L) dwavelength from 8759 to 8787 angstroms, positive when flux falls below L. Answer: -0.9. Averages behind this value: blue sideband 22.9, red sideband 21.3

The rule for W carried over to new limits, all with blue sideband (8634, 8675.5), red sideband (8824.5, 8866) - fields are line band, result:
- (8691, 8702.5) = -0.07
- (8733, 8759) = -0.18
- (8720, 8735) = -0.58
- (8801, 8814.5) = 0.60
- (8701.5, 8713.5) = -0.52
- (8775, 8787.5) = -0.76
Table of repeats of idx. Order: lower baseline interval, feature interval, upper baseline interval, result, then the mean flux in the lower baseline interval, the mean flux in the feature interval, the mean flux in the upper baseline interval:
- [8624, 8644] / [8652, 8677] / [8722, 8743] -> 0.11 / 23.3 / 20.6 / 21.9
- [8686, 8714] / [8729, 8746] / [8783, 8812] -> 0.00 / 21.9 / 21.7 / 21.3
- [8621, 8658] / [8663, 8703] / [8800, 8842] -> 0.05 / 23.1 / 21.7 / 21.2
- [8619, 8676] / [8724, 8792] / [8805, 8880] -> -0.03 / 22.1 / 22.2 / 21.3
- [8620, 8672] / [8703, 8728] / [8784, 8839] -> -0.02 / 22.1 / 22.3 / 21.4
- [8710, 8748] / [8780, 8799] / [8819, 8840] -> -0.02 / 22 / 21.9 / 21.3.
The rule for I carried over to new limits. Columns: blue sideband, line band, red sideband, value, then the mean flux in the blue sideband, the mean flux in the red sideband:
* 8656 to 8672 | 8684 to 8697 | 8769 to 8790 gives -0.5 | 20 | 22.2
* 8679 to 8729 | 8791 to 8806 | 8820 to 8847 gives -0.1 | 22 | 21.5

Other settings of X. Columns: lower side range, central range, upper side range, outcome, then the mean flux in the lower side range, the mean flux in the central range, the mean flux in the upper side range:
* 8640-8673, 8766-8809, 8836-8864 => -0.2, 21.5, 21.7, 21.7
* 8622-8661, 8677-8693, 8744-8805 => 0.5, 22.7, 21.9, 22.2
